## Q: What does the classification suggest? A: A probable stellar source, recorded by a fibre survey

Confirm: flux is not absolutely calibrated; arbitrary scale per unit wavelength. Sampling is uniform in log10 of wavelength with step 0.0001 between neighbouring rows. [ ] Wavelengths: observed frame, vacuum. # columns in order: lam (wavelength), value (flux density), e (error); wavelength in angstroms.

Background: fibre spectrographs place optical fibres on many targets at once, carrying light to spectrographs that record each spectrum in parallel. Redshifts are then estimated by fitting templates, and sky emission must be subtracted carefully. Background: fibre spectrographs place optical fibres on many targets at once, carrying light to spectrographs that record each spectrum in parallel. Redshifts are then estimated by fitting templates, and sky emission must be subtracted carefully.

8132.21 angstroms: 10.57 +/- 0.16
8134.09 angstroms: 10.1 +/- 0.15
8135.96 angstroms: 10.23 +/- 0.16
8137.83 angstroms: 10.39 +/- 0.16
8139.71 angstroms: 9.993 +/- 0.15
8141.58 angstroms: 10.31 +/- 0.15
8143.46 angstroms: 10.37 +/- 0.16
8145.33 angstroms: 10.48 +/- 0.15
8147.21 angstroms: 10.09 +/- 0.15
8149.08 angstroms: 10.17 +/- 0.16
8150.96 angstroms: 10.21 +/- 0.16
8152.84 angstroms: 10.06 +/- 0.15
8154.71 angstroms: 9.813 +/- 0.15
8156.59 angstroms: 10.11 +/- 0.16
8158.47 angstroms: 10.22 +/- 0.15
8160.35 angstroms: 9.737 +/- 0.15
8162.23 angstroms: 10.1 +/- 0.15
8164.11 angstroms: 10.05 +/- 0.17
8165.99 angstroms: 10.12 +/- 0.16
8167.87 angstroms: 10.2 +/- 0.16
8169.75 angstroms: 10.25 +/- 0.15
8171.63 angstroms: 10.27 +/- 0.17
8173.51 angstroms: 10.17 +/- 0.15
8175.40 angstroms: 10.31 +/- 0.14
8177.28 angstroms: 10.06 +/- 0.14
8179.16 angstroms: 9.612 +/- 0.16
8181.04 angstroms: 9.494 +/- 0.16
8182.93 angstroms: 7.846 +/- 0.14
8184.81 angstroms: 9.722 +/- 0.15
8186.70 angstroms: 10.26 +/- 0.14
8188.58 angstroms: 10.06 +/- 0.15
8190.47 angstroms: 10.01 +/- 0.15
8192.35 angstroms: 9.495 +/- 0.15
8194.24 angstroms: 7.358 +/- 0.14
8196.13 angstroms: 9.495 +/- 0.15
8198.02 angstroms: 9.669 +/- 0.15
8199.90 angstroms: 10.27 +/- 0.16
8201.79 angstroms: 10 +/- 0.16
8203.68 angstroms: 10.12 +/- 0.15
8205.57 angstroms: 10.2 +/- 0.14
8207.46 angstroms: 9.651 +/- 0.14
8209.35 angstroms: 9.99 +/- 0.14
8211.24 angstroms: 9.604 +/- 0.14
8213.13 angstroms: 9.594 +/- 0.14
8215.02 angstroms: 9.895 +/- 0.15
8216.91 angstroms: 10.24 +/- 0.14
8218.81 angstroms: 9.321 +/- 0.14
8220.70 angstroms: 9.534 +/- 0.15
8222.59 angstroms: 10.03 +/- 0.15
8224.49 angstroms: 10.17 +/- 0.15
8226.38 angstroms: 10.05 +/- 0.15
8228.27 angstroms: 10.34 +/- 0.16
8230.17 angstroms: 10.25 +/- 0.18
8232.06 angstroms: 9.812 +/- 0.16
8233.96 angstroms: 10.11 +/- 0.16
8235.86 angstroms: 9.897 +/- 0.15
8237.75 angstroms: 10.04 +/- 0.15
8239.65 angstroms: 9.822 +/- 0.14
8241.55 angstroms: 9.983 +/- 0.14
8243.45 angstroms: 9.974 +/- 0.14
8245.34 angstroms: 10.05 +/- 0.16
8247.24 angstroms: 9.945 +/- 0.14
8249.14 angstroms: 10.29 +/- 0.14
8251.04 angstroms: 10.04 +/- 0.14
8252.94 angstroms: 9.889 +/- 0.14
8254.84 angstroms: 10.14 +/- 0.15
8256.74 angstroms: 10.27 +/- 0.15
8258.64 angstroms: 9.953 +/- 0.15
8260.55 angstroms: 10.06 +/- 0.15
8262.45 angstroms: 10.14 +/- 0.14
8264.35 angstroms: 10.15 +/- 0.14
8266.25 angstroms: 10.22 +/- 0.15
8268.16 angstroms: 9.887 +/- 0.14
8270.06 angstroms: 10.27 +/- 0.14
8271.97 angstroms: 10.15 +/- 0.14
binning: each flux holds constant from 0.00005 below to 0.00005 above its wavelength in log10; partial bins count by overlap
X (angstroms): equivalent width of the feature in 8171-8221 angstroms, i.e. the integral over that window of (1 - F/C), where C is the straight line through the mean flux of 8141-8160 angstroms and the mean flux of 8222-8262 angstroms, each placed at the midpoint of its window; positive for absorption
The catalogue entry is 2.0 angstroms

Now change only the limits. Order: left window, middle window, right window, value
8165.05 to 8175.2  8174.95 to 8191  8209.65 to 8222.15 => 0.6 angstroms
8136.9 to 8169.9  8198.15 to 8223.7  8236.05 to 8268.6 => 0.5 angstroms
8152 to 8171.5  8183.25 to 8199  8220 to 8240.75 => 0.9 angstroms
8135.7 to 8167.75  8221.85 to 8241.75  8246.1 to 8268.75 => 0.1 angstroms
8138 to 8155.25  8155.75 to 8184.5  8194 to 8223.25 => 0.3 angstroms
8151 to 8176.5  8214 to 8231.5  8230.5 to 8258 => 0.1 angstroms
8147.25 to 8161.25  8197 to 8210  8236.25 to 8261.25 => 0.1 angstroms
